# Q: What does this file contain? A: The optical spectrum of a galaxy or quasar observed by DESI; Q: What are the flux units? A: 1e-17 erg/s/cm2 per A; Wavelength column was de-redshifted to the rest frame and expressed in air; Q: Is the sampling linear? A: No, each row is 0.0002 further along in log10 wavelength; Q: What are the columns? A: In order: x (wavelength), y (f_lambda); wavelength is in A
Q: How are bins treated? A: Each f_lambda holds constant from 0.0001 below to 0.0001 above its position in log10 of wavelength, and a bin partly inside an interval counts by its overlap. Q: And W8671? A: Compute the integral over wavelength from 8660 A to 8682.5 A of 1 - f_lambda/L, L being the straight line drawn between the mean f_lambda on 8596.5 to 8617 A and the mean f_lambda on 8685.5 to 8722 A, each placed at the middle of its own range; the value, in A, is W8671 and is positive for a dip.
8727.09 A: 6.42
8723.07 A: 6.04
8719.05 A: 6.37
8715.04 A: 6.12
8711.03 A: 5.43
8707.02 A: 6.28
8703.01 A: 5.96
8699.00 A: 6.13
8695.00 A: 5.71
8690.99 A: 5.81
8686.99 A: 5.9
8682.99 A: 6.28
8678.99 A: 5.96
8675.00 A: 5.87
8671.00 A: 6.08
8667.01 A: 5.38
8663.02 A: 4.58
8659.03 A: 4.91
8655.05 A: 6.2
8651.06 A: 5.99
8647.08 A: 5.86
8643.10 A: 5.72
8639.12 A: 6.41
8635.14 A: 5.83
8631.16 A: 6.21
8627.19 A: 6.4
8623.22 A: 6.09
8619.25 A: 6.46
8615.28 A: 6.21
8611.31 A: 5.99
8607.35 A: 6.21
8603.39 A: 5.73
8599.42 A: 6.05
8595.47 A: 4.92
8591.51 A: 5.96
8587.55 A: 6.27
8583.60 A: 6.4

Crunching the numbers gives 1.45 A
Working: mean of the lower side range 5.99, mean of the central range 5.59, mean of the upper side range 5.97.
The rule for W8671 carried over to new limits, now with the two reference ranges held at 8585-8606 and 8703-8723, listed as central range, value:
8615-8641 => -1.6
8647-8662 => 0.7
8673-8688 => -0.1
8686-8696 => 0.3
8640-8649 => 0.1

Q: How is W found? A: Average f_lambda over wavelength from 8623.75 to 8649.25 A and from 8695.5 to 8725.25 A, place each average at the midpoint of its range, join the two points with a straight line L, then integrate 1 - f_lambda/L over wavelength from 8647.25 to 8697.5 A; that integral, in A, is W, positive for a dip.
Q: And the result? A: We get 2.7 A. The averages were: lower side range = 6.07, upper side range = 6.03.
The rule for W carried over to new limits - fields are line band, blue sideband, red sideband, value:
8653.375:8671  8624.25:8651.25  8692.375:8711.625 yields 1.97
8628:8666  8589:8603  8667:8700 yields 0.41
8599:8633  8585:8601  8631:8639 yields -1.16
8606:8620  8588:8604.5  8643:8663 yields -1.25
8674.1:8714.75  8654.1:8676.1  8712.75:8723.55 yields -0.64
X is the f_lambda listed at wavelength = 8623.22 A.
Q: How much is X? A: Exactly 6.09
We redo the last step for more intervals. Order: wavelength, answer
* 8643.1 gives 5.72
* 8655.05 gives 6.2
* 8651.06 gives 5.99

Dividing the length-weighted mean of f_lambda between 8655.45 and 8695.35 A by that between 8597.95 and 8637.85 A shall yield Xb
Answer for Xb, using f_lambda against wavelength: 0.9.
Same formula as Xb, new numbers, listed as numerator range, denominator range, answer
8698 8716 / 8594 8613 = 1.03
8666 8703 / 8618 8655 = 0.97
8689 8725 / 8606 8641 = 0.96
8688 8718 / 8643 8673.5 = 1.06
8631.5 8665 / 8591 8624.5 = 0.96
